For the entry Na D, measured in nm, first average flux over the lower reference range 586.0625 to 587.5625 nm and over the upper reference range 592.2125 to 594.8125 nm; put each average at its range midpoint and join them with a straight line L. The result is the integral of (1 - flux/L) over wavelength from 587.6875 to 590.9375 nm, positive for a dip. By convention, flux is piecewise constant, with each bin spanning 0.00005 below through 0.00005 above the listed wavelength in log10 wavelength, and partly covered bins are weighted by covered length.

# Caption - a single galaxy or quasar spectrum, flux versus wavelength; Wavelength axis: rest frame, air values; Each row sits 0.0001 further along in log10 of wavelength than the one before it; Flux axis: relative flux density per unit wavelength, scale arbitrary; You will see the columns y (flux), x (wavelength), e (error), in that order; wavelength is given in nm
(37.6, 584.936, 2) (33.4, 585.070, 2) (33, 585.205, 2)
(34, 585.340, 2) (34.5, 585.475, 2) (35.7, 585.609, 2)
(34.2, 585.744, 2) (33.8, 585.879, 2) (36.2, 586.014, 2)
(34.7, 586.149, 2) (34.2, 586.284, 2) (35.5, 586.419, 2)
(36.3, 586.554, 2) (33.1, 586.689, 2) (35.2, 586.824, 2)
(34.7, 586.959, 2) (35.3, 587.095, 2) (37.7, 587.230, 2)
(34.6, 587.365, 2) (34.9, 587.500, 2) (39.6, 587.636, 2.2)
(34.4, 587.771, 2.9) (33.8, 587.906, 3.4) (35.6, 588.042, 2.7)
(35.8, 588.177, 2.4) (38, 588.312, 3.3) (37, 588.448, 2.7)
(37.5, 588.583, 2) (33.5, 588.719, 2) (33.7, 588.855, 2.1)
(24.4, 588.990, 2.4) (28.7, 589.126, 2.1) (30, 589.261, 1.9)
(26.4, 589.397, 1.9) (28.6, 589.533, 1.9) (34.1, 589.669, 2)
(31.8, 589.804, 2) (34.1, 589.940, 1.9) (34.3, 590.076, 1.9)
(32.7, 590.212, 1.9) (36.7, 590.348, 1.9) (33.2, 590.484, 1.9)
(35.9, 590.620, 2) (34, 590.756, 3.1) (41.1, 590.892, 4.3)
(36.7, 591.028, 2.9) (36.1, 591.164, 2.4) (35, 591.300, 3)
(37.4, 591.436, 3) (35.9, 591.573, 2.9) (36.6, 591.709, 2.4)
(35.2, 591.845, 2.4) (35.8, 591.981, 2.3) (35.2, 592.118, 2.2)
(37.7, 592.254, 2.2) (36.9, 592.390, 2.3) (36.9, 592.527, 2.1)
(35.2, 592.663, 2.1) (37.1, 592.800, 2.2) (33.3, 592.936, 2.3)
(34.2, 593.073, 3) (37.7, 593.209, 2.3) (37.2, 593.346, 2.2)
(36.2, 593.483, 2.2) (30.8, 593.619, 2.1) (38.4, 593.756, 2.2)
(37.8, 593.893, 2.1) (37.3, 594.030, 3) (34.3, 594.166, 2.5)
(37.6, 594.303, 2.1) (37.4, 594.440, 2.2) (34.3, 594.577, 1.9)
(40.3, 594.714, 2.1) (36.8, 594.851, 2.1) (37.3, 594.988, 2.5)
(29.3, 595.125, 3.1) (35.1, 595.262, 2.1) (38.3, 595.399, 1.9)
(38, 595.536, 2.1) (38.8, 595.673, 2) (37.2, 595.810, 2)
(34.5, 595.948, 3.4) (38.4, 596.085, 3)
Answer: 0.19 nm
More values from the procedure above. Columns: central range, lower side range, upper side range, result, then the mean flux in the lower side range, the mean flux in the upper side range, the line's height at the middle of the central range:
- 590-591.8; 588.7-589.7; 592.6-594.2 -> -0.21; 29.6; 35.8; 32.1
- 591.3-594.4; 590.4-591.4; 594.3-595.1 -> 0.03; 36.1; 36.8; 36.4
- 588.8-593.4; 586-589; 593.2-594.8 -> 0.20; 35.2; 36.6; 36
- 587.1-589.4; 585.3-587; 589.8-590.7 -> 0.03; 34.8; 34.2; 34.5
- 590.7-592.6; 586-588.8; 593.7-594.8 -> 0.00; 35.6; 37.1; 36.5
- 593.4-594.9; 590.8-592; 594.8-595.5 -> -0.03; 36.6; 35.5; 35.8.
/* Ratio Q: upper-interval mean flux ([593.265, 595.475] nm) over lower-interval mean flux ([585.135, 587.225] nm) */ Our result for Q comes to 1.04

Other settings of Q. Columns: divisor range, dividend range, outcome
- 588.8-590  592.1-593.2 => 1.19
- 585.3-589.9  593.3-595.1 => 1.07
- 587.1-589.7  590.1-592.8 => 1.07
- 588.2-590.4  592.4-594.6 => 1.10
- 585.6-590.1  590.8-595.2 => 1.06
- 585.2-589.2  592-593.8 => 1.03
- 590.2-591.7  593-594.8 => 1.01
